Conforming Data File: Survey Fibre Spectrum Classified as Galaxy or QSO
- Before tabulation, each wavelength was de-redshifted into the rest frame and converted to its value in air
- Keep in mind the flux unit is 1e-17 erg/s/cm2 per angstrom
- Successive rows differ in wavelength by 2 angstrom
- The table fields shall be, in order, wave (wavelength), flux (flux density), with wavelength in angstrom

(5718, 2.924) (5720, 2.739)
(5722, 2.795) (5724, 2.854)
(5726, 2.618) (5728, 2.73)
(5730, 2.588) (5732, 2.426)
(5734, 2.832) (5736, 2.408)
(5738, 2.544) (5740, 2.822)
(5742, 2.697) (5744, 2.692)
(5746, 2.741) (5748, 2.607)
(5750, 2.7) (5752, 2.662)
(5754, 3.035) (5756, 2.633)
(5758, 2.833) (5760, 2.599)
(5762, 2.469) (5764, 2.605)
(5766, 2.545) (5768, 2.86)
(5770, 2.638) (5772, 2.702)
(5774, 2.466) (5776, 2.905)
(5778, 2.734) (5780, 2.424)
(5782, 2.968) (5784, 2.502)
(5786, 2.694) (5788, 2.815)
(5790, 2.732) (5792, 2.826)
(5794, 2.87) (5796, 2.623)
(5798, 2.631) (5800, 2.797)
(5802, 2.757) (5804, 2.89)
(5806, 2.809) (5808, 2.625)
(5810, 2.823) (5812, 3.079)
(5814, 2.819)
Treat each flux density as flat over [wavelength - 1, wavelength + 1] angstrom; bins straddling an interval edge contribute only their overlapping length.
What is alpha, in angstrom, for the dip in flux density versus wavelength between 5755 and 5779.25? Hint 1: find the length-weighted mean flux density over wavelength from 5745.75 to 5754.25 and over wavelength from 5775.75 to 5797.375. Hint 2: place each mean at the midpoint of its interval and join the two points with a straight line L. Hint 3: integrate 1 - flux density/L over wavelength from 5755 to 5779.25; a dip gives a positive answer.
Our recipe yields 0.6 angstrom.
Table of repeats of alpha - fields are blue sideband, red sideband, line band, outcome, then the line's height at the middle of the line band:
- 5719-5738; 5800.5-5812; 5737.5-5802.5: 0.9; 2.74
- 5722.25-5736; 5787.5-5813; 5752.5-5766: 0.2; 2.72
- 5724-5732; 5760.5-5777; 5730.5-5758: -0.4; 2.65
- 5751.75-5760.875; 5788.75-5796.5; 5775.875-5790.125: 0.3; 2.77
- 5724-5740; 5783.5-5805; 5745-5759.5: -0.4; 2.66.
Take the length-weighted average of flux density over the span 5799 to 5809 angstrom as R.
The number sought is 2.78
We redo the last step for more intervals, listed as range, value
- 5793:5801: 2.73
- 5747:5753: 2.66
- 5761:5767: 2.54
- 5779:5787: 2.65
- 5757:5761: 2.72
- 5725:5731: 2.65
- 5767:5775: 2.67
